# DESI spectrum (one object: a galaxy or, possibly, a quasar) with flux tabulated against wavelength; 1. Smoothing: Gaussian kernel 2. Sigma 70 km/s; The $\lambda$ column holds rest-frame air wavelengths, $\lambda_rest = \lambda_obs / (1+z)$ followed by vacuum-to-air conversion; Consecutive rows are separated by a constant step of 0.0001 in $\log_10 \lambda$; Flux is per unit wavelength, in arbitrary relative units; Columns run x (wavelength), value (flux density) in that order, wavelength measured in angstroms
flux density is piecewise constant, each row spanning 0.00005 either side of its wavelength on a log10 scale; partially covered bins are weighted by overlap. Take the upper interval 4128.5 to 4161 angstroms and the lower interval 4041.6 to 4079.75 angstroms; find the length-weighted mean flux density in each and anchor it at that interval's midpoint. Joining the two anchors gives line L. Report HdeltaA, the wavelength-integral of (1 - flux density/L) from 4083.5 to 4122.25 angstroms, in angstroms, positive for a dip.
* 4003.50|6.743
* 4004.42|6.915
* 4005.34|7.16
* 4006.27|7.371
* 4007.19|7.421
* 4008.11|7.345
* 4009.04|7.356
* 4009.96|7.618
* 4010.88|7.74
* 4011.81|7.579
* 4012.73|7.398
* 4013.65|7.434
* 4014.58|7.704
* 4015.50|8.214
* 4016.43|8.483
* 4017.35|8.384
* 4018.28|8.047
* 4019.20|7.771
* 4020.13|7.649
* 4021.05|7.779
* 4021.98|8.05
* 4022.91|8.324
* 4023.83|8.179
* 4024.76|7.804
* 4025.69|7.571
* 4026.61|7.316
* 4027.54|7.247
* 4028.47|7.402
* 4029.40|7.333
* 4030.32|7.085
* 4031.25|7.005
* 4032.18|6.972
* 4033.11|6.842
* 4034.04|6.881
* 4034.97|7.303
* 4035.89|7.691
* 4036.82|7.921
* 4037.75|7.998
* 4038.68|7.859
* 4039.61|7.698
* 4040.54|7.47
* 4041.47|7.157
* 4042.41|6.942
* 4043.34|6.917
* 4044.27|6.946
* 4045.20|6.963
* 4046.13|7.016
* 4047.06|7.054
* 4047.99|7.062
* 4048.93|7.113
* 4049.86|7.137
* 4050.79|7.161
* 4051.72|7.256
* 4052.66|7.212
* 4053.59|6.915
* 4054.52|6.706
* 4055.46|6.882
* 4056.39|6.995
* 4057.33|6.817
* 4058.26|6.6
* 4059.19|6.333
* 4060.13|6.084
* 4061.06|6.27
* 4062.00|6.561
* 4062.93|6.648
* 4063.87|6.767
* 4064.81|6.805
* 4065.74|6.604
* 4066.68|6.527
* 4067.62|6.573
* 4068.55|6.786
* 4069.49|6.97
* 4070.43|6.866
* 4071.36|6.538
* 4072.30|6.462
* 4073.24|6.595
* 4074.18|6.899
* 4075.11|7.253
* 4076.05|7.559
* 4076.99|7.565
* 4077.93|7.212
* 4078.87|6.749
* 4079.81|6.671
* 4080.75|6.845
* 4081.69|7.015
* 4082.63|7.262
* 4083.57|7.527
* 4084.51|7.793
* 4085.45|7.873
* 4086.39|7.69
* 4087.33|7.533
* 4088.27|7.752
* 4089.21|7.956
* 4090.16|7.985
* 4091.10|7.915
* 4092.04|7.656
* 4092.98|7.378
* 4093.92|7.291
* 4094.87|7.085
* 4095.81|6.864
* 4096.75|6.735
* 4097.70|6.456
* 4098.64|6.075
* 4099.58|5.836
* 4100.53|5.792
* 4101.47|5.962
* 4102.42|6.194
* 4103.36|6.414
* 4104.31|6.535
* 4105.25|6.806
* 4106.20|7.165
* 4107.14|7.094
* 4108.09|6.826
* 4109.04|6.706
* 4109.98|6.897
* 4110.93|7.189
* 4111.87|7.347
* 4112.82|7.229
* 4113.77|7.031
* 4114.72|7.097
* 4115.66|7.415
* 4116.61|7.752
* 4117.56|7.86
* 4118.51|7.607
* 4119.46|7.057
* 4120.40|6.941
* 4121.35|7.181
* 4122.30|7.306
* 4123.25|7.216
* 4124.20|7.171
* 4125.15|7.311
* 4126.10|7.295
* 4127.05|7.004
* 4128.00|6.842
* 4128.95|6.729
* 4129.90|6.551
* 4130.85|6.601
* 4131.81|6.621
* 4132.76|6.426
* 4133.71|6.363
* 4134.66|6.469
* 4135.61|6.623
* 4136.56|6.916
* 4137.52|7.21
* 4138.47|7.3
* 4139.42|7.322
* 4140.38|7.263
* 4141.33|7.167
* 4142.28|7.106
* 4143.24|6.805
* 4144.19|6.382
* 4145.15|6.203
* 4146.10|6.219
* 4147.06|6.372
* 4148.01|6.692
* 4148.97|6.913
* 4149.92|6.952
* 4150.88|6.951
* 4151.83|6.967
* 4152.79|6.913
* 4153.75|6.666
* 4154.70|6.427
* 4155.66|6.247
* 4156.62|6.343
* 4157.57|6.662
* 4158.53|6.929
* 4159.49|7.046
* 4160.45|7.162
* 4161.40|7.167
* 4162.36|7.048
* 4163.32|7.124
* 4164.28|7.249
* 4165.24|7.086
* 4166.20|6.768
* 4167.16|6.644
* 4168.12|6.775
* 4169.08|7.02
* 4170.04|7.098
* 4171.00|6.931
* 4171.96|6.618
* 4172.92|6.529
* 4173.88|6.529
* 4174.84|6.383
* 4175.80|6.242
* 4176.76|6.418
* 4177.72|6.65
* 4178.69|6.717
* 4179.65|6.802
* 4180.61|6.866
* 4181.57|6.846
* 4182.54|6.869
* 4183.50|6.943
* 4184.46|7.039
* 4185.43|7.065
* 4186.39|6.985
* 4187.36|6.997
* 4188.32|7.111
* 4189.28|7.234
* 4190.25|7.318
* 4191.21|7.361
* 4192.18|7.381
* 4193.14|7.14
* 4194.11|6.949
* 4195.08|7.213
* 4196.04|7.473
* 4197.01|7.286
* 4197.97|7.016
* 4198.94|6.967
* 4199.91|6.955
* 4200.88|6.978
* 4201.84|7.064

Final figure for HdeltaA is -1.72 angstroms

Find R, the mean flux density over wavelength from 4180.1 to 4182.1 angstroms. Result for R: 6.85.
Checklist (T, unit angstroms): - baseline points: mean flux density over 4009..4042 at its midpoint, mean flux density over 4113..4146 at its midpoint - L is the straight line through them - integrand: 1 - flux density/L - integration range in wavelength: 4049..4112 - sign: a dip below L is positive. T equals 3.1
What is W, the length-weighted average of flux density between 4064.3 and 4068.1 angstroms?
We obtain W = 6.63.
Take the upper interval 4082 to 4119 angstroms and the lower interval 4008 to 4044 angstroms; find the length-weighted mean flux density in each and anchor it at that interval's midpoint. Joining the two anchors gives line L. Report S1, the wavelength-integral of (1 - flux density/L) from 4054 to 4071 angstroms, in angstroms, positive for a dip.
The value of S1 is 1.6 angstroms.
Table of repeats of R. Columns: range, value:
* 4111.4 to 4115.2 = 7.18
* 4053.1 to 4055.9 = 6.84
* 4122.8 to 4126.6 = 7.25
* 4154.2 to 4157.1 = 6.36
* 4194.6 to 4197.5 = 7.35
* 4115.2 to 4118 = 7.66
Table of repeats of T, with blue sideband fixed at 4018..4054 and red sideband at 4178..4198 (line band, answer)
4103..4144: 1.08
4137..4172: 1.38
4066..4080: 0.82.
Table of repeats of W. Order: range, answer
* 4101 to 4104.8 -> 6.28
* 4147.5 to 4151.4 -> 6.89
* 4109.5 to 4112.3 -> 7.16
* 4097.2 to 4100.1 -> 6.11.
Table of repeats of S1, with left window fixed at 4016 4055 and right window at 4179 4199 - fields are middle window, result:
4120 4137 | 0.8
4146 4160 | 0.9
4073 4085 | 0.3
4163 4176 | 0.6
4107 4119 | 0.0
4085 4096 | -0.5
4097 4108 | 1.3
